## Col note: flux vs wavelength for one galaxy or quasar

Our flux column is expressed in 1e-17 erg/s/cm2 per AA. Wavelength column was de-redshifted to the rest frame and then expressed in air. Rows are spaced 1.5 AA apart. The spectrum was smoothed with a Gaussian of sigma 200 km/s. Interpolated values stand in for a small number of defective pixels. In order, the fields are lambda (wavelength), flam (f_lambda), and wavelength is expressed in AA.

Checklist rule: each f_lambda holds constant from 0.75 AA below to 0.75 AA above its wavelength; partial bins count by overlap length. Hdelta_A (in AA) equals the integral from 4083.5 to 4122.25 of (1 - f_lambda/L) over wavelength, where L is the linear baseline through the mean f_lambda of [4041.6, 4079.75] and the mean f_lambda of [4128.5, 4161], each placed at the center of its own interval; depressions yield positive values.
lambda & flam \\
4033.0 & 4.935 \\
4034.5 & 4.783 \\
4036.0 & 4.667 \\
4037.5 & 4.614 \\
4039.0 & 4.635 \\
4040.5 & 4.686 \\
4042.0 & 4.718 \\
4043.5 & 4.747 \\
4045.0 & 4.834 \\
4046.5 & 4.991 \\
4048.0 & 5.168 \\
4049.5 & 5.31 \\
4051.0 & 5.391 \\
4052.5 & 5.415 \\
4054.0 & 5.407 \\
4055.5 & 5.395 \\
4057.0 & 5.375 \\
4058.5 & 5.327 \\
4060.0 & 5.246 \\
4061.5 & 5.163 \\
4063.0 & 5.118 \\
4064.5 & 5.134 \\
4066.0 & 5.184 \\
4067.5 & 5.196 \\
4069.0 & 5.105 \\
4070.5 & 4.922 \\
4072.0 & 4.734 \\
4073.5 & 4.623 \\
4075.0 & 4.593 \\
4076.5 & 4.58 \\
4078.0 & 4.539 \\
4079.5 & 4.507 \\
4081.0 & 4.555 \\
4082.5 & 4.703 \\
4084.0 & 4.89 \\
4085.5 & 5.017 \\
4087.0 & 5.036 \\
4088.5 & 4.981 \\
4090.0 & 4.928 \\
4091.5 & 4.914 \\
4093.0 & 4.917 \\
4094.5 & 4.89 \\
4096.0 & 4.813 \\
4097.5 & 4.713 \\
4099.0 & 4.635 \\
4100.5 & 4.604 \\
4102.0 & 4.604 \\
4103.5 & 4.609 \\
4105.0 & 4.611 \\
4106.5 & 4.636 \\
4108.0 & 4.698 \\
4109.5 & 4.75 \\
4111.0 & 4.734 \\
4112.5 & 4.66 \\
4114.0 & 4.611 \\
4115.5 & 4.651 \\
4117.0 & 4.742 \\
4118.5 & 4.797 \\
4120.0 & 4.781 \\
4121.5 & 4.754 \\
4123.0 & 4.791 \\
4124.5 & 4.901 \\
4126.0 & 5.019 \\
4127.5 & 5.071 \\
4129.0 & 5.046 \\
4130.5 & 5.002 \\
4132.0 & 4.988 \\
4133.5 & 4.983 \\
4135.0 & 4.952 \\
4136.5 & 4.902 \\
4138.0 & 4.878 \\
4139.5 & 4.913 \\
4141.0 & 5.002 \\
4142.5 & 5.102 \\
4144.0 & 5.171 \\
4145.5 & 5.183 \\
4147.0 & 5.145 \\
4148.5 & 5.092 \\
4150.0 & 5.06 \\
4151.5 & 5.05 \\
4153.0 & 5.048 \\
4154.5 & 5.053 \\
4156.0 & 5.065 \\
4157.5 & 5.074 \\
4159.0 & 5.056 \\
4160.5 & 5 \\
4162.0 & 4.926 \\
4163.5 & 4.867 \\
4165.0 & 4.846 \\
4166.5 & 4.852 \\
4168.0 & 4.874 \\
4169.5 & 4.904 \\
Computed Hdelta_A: 2.1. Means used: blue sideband 5.04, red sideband 5.03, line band 4.77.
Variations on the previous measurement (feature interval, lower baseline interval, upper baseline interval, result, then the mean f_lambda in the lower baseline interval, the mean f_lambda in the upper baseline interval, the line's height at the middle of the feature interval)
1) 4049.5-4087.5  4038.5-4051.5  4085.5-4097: -0.6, 4.94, 4.93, 4.93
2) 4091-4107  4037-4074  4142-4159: 1.1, 5.06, 5.09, 5.08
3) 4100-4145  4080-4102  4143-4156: 1.2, 4.82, 5.1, 4.97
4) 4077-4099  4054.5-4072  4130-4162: 1.4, 5.18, 5.03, 5.14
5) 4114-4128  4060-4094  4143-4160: 0.5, 4.89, 5.09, 5.01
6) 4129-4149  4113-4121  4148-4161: -0.4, 4.72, 5.06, 4.92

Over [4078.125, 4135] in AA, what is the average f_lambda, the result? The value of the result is 4.8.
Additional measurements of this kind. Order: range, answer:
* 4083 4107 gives 4.8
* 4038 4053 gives 4.98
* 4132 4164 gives 5.03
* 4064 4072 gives 5.07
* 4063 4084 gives 4.81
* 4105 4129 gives 4.78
